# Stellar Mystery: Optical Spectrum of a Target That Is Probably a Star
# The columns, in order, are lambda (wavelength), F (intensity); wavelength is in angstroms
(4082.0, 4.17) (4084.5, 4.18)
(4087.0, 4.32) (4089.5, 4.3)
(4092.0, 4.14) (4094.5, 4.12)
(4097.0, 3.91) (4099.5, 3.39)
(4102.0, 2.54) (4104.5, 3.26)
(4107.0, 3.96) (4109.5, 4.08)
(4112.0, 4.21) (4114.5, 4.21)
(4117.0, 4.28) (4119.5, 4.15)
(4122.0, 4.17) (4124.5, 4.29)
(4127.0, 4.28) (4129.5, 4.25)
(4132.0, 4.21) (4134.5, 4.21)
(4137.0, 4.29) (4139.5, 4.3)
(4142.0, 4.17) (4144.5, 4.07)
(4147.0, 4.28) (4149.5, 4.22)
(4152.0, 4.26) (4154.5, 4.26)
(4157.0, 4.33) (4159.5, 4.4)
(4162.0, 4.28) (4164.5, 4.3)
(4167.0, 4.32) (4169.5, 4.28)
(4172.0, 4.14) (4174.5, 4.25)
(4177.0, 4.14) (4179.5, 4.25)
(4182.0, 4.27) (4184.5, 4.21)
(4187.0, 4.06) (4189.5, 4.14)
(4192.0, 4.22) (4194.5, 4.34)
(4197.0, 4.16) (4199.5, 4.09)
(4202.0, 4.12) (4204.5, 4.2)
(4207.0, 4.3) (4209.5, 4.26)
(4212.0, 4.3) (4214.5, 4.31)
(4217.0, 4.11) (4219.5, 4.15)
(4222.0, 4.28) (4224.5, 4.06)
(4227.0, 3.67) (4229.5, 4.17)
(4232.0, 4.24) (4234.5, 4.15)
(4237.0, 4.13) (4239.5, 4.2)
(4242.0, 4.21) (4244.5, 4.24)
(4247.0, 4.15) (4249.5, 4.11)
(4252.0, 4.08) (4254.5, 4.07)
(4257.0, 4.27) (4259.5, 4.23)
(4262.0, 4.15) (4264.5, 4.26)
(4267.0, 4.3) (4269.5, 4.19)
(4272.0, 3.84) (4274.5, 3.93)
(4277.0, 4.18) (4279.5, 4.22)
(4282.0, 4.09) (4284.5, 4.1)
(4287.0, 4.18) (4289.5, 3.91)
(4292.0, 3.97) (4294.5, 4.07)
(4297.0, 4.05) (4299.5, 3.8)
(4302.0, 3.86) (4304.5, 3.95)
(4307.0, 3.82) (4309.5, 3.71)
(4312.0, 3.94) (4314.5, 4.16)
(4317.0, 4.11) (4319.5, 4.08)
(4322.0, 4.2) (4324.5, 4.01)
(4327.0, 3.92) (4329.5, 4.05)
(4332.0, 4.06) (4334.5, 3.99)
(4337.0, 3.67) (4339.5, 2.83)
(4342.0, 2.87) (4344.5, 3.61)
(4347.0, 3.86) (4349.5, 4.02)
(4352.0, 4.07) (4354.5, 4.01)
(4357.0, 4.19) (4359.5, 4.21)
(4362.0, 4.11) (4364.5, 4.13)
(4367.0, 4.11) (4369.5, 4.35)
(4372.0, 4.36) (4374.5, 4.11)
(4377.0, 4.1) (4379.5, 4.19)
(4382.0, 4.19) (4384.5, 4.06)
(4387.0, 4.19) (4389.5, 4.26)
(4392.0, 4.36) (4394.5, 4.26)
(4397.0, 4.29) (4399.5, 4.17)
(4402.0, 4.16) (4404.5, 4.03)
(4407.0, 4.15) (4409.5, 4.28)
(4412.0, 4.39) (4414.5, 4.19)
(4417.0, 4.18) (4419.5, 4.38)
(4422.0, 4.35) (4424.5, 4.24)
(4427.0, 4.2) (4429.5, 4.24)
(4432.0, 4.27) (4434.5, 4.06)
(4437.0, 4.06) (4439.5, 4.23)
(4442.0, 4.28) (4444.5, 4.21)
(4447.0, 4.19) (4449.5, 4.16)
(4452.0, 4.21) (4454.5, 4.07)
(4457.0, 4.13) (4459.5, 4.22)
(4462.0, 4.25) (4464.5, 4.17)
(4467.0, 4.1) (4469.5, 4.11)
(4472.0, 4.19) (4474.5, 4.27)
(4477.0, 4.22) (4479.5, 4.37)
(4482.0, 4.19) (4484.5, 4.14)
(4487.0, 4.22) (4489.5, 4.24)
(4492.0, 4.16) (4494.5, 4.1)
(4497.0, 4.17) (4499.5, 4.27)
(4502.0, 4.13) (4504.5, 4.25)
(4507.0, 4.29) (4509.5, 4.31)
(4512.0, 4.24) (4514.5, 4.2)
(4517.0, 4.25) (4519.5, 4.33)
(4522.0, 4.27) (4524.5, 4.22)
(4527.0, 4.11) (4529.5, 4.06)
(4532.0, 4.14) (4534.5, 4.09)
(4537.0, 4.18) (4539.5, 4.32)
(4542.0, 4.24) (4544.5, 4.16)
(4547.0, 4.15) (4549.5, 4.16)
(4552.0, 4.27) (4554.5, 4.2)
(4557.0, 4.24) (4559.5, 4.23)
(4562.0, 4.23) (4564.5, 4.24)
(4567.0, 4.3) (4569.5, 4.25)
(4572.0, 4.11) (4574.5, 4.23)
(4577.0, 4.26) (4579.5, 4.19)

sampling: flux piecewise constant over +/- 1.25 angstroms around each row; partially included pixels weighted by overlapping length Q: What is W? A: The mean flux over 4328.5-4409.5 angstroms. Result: 4.04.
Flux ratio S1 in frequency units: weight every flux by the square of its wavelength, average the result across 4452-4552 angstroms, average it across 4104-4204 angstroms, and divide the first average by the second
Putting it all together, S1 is 1.17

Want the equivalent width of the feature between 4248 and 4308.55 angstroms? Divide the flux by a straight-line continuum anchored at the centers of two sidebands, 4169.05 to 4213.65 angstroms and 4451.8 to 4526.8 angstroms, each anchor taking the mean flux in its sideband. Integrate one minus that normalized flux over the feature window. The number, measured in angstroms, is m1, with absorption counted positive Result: 2.0 angstroms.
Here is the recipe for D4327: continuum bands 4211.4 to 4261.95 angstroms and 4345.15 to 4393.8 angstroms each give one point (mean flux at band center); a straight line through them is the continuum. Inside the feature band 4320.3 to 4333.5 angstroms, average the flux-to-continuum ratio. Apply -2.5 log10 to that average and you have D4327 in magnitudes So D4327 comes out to 0.03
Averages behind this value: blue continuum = 4.15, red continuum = 4.15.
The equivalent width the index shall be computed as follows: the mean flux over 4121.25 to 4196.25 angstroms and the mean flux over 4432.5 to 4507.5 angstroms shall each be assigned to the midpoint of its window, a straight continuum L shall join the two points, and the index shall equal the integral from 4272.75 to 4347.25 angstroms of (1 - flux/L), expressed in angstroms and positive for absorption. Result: 5.4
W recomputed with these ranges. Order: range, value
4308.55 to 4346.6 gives 3.82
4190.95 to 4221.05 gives 4.21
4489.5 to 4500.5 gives 4.18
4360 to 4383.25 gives 4.18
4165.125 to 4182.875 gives 4.24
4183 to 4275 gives 4.16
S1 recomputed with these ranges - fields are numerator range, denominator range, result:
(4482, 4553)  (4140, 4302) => 1.16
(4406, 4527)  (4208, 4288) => 1.12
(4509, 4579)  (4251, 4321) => 1.17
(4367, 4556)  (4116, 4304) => 1.13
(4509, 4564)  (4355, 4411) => 1.08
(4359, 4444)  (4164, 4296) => 1.10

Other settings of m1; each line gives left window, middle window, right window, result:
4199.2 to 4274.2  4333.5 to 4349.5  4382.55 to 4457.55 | 2.6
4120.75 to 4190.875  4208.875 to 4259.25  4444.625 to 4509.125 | 0.8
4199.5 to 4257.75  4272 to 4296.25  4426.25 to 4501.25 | 0.6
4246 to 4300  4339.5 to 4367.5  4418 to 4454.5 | 1.9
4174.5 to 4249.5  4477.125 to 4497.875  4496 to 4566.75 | 0.0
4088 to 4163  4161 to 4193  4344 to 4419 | -0.9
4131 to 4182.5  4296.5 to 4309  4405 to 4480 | 1.0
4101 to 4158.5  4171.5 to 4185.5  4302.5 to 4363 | -0.5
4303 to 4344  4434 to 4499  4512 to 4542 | -1.5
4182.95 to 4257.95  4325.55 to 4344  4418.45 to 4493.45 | 2.4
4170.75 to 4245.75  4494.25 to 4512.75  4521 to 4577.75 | -0.1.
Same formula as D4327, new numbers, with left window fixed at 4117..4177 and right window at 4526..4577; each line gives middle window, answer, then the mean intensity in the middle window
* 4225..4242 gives 0.04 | 4.1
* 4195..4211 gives 0.01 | 4.2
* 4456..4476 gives 0.01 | 4.18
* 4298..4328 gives 0.07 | 3.96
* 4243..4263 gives 0.02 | 4.16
